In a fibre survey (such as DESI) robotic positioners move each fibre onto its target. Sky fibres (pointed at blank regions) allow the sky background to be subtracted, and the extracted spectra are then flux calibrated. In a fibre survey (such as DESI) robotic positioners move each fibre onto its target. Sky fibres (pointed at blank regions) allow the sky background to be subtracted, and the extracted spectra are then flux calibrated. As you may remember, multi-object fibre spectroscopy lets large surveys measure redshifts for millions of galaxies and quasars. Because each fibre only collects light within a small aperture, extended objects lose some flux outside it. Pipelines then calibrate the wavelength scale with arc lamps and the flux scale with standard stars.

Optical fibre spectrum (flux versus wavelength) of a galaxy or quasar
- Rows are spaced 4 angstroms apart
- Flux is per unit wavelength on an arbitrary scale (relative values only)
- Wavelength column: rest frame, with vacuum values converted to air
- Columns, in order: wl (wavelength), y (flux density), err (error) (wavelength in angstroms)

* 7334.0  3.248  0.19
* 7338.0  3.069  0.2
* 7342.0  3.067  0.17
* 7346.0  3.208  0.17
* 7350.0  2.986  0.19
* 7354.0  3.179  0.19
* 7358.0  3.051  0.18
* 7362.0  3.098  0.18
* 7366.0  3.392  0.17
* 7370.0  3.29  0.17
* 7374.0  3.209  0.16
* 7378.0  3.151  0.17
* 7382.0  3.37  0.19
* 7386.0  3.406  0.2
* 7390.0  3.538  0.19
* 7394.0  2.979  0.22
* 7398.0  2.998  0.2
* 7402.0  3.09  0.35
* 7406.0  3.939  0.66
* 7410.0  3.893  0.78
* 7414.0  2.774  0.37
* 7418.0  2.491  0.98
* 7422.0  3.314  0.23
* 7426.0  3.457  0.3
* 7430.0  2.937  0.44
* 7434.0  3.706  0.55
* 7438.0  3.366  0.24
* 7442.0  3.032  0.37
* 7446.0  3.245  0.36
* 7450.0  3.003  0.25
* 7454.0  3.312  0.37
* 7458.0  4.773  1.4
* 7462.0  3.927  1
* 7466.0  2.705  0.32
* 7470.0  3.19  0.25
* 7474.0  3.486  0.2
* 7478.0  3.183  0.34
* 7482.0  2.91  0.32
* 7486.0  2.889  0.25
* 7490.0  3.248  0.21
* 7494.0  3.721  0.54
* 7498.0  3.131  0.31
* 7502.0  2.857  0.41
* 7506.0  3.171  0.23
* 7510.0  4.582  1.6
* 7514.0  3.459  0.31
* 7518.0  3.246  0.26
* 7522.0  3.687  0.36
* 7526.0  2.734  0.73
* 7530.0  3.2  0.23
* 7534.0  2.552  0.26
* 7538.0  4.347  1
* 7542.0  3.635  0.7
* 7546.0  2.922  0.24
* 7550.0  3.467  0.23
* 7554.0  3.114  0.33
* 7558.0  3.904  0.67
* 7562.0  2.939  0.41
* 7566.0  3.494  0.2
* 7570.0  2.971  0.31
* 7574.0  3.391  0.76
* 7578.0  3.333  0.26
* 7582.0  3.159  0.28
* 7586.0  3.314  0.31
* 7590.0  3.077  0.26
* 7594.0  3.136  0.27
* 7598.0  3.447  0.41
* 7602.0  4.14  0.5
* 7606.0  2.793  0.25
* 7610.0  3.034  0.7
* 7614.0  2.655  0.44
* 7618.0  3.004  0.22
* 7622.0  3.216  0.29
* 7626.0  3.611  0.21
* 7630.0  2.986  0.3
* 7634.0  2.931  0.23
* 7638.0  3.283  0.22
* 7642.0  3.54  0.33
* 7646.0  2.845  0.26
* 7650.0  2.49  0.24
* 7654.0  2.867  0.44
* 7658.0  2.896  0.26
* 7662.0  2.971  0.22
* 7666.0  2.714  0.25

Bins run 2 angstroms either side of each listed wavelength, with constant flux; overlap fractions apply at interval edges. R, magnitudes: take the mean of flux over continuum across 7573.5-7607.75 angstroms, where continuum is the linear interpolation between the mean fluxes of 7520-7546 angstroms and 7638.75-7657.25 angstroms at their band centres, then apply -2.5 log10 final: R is -0.06 mag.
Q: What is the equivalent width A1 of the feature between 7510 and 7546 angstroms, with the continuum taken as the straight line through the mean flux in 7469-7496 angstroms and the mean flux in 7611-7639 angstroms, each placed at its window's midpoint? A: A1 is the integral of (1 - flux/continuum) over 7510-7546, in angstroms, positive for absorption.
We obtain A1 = -2.4 angstroms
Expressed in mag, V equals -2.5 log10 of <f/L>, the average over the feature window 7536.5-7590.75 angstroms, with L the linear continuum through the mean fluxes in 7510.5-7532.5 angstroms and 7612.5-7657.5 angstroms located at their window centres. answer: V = -0.04 mag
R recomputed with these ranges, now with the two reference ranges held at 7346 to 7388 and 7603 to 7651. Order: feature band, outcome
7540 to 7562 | -0.09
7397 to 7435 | -0.02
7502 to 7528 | -0.10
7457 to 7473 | -0.13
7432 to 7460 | -0.11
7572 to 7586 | -0.07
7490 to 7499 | -0.09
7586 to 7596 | -0.02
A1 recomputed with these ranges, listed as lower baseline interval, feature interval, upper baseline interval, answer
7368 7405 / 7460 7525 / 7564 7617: -1.9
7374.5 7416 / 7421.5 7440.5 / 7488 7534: -0.2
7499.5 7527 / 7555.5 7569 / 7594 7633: -0.4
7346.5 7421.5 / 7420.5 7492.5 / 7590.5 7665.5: -3.2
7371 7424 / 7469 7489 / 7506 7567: 1.2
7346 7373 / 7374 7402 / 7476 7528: -0.3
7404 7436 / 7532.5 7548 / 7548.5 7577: -0.3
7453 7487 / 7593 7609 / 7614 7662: -1.3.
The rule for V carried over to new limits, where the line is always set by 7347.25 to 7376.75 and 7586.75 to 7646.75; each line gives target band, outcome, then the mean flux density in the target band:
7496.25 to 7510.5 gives -0.05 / 3.32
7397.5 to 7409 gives -0.09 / 3.44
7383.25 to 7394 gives -0.07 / 3.37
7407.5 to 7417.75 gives -0.01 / 3.22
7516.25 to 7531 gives -0.01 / 3.22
